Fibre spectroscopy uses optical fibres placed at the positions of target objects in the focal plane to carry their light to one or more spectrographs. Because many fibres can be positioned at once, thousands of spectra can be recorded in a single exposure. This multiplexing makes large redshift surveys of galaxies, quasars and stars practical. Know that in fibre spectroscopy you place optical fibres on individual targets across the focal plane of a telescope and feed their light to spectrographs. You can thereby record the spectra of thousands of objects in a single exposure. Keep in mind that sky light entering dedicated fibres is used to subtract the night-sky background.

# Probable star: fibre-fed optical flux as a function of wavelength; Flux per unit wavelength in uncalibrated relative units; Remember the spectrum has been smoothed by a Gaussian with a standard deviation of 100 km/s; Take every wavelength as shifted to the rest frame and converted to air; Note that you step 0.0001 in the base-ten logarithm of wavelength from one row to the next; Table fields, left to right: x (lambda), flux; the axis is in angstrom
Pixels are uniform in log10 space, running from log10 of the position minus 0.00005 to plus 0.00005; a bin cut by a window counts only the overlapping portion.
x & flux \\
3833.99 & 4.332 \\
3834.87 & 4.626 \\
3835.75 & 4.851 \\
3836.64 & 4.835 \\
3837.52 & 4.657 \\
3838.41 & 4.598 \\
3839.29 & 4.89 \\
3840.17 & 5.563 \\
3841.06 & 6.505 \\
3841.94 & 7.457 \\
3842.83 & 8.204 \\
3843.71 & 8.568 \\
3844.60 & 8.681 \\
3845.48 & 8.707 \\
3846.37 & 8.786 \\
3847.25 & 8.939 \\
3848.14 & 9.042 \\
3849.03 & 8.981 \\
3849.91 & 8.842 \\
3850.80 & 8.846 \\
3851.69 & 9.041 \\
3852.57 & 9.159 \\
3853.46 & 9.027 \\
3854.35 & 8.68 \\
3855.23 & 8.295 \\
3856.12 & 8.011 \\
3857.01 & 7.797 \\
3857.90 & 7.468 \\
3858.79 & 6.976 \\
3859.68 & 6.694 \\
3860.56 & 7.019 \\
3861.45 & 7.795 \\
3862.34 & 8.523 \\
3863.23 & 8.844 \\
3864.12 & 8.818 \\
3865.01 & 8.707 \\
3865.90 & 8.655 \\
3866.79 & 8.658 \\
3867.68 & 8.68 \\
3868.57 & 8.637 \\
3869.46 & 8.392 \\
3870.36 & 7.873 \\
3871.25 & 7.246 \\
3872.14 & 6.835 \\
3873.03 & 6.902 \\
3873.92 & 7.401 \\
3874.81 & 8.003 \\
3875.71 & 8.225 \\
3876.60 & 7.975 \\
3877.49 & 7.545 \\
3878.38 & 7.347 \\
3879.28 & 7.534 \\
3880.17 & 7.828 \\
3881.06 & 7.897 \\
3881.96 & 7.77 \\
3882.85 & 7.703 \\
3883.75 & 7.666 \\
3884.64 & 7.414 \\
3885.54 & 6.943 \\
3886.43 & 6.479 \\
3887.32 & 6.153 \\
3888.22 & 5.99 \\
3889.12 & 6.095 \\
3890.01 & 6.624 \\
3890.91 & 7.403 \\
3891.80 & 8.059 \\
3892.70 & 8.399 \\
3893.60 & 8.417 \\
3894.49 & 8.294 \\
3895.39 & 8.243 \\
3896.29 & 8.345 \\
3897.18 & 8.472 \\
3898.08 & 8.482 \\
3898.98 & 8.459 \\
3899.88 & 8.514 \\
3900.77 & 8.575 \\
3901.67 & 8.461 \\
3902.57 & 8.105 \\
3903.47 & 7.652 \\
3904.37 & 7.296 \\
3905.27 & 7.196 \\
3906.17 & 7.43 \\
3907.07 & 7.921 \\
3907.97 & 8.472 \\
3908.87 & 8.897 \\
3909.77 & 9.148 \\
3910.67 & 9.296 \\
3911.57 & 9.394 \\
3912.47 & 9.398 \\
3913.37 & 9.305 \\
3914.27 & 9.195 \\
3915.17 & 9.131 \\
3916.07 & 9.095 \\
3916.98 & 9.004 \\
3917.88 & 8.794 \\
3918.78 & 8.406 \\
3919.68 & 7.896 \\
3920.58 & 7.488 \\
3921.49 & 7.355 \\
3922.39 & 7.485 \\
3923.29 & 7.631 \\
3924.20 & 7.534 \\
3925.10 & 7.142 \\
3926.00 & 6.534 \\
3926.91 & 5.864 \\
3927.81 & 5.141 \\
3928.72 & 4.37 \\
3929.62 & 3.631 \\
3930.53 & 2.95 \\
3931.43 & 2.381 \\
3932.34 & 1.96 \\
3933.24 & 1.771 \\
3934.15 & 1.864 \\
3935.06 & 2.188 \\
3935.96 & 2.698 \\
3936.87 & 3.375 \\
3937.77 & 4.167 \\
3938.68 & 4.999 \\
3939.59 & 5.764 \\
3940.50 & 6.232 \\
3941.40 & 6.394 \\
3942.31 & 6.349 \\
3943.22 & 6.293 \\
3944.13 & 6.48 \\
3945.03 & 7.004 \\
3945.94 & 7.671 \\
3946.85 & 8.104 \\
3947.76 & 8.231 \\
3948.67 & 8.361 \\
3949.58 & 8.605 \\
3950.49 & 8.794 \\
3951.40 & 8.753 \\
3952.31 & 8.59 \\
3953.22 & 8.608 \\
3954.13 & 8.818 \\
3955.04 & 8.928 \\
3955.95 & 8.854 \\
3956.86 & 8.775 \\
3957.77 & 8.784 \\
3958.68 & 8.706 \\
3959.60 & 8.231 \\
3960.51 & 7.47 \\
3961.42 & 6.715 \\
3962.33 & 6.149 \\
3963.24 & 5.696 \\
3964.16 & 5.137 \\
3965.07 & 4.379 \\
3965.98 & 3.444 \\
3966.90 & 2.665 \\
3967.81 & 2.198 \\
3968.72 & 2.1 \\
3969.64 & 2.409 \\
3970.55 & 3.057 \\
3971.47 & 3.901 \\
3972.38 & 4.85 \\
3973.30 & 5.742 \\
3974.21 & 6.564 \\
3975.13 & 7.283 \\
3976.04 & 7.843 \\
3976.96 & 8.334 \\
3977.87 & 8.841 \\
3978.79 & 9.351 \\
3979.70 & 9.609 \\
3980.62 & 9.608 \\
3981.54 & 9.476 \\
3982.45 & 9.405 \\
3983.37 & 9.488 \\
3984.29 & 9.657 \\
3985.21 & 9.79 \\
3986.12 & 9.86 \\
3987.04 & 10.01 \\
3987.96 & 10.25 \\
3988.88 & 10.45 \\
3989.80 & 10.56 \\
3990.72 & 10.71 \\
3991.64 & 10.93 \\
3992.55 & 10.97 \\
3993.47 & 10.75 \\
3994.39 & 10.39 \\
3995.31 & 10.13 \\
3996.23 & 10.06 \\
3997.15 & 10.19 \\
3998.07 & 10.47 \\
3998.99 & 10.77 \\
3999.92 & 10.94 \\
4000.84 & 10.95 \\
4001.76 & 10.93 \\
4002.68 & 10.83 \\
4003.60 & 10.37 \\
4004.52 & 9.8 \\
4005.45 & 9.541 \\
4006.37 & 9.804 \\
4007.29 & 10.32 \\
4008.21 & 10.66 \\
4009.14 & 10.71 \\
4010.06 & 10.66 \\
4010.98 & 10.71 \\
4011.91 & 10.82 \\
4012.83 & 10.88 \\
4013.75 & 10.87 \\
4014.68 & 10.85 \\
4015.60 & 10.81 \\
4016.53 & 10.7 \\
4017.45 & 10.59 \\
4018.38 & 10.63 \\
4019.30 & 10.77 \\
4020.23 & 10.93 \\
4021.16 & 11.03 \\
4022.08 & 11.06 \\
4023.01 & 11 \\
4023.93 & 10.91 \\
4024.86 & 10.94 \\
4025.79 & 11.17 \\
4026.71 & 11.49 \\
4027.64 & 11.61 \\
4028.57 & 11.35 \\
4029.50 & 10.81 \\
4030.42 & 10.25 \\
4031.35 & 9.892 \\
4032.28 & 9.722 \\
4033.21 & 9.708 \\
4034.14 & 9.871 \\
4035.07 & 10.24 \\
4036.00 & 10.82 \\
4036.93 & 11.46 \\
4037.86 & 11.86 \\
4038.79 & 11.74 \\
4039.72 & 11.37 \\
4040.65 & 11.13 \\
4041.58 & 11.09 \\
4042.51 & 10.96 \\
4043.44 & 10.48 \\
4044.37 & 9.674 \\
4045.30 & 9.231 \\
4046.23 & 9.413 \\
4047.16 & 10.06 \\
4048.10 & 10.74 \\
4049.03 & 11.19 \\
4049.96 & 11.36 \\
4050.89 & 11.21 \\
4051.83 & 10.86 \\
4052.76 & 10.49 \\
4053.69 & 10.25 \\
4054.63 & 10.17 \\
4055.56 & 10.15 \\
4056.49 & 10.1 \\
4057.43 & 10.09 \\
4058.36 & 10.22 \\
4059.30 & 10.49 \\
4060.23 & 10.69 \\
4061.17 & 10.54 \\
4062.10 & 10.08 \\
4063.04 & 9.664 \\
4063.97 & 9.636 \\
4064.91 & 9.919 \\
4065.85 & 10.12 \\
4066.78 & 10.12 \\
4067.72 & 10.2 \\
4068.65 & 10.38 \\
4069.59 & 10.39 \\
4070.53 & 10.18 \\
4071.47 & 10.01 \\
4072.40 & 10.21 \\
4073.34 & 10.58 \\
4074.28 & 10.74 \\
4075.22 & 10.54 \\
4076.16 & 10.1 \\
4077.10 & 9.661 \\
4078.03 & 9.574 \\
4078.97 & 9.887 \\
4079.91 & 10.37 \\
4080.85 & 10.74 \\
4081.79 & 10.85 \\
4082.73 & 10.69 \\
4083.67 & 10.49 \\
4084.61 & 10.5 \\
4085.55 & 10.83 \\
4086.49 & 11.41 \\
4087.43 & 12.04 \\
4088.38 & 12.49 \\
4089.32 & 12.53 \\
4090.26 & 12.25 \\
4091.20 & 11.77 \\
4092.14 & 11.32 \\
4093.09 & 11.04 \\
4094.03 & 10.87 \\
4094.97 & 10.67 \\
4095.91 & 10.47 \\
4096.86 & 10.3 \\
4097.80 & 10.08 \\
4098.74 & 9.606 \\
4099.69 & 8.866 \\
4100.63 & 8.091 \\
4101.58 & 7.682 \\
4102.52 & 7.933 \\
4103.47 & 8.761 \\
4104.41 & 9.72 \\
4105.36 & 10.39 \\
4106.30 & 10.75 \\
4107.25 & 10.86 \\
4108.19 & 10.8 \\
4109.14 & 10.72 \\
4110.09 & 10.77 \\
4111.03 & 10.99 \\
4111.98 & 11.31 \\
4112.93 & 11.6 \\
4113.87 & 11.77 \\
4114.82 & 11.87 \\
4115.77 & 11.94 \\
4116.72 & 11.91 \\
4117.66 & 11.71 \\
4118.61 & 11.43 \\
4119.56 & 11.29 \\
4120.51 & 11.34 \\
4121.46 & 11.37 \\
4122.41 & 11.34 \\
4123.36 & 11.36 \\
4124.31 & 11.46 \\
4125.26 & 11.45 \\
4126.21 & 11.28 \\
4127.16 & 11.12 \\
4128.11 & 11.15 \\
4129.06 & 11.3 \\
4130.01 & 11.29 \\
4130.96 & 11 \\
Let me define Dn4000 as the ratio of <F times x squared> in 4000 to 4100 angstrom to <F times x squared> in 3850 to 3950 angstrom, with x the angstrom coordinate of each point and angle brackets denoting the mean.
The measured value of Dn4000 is 1.56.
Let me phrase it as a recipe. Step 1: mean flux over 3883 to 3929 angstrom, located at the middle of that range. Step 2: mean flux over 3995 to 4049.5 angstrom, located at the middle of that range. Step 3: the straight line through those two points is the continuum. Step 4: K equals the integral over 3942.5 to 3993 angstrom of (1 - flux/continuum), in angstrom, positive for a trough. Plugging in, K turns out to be 9.1 angstrom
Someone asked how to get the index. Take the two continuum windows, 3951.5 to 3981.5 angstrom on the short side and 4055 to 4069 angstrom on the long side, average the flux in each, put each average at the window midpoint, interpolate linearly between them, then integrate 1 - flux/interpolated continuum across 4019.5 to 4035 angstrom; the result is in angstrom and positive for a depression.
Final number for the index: -3.2 angstrom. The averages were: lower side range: 6.68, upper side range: 10.2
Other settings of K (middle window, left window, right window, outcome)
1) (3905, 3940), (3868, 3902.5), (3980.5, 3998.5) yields 8.4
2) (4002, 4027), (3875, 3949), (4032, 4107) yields -3.9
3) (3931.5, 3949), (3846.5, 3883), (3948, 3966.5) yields 5.7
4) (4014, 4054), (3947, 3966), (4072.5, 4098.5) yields -4.9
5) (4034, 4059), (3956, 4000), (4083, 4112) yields -3.2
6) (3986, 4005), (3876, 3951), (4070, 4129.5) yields -4.0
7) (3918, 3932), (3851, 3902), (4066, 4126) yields 3.9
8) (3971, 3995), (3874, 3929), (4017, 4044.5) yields 1.8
